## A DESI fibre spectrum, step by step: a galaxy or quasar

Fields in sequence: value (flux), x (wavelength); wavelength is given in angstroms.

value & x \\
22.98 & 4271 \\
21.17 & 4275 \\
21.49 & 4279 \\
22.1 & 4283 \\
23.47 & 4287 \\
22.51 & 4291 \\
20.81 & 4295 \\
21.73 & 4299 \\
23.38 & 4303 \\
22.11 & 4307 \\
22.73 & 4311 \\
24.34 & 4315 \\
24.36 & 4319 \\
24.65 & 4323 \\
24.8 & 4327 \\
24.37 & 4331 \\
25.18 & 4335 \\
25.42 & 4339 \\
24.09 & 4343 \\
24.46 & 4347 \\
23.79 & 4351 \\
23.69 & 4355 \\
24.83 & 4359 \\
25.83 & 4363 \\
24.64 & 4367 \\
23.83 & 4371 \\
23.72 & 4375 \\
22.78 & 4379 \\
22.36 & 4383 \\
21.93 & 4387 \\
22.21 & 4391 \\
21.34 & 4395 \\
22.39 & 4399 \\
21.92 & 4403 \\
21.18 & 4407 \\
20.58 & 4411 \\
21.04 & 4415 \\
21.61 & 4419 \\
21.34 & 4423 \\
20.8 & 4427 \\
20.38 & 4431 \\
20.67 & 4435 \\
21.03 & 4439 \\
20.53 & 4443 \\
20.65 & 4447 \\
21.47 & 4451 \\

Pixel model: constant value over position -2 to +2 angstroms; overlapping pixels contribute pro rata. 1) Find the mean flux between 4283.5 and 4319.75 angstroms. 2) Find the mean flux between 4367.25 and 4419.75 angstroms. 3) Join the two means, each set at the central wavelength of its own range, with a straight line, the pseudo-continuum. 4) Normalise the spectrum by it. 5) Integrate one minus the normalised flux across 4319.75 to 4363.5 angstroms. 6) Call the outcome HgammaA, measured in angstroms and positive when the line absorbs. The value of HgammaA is -4.10 angstroms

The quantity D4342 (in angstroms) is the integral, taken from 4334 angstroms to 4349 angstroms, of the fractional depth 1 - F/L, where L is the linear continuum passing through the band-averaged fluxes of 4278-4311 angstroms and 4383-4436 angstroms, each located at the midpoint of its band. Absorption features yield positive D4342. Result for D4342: -1.96 angstroms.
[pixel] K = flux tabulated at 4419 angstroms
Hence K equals 21.61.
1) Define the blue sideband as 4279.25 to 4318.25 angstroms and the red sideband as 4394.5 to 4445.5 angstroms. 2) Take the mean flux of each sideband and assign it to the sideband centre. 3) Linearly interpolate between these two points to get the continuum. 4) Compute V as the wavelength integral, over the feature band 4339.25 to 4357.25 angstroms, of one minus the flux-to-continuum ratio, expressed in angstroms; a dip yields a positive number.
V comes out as -1.8 angstroms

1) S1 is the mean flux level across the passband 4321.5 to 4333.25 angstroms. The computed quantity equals 24.6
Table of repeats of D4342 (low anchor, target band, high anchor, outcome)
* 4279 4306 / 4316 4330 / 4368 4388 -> -1.3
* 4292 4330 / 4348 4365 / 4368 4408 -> -1.3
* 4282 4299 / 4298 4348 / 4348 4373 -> -1.7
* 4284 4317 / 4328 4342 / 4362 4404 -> -1.3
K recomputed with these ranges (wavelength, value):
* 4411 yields 20.58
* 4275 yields 21.17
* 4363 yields 25.83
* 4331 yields 24.37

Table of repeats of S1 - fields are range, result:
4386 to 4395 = 21.9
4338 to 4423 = 23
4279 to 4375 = 23.7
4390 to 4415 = 21.5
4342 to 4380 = 24.2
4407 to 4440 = 20.9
